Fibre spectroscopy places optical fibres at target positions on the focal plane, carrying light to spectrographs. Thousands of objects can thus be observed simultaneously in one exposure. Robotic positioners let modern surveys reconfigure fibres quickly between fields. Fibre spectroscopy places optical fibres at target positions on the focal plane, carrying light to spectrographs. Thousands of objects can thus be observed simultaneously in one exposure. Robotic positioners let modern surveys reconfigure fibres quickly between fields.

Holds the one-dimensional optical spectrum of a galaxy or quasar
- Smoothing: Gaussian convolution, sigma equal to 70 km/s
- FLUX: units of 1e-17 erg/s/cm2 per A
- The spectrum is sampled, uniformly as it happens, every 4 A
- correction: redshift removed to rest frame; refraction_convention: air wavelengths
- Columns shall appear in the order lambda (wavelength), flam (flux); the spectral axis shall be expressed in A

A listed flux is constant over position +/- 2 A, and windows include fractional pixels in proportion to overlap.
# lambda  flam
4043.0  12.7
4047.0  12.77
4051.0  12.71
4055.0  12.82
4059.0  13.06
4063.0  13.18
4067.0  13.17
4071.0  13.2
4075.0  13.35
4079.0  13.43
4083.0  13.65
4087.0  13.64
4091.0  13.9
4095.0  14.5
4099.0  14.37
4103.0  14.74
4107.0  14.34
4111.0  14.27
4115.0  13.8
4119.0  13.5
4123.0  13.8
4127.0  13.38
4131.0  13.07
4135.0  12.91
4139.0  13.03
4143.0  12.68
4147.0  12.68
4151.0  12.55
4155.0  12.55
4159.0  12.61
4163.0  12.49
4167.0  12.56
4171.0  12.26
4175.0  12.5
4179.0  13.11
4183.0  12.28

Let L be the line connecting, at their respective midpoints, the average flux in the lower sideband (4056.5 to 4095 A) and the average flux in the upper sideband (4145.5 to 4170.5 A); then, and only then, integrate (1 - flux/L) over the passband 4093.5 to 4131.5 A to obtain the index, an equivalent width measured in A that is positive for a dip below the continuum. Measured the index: -2.8 A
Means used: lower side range 13.4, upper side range 12.6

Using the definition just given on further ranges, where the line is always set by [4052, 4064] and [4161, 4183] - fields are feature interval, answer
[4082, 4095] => -1.0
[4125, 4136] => -0.4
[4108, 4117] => -0.9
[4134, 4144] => -0.2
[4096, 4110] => -1.8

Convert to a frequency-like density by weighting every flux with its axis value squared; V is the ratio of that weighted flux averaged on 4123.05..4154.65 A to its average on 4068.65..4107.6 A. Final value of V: 0.95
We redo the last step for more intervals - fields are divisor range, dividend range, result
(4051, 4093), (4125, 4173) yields 0.99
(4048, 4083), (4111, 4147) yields 1.04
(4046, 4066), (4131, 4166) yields 1.03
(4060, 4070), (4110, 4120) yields 1.08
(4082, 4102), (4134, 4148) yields 0.93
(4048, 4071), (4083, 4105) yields 1.11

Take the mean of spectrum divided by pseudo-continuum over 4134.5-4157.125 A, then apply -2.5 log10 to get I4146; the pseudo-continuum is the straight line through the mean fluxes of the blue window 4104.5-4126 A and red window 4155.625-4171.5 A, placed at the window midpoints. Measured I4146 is 0.03 mag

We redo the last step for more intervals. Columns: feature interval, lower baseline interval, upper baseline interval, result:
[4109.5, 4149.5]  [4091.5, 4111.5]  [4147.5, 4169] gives 0.017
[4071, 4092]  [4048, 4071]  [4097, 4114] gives 0.010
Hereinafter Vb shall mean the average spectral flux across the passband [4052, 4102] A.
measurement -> 13.5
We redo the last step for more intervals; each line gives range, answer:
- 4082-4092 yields 13.7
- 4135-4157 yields 12.7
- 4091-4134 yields 13.9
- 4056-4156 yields 13.5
